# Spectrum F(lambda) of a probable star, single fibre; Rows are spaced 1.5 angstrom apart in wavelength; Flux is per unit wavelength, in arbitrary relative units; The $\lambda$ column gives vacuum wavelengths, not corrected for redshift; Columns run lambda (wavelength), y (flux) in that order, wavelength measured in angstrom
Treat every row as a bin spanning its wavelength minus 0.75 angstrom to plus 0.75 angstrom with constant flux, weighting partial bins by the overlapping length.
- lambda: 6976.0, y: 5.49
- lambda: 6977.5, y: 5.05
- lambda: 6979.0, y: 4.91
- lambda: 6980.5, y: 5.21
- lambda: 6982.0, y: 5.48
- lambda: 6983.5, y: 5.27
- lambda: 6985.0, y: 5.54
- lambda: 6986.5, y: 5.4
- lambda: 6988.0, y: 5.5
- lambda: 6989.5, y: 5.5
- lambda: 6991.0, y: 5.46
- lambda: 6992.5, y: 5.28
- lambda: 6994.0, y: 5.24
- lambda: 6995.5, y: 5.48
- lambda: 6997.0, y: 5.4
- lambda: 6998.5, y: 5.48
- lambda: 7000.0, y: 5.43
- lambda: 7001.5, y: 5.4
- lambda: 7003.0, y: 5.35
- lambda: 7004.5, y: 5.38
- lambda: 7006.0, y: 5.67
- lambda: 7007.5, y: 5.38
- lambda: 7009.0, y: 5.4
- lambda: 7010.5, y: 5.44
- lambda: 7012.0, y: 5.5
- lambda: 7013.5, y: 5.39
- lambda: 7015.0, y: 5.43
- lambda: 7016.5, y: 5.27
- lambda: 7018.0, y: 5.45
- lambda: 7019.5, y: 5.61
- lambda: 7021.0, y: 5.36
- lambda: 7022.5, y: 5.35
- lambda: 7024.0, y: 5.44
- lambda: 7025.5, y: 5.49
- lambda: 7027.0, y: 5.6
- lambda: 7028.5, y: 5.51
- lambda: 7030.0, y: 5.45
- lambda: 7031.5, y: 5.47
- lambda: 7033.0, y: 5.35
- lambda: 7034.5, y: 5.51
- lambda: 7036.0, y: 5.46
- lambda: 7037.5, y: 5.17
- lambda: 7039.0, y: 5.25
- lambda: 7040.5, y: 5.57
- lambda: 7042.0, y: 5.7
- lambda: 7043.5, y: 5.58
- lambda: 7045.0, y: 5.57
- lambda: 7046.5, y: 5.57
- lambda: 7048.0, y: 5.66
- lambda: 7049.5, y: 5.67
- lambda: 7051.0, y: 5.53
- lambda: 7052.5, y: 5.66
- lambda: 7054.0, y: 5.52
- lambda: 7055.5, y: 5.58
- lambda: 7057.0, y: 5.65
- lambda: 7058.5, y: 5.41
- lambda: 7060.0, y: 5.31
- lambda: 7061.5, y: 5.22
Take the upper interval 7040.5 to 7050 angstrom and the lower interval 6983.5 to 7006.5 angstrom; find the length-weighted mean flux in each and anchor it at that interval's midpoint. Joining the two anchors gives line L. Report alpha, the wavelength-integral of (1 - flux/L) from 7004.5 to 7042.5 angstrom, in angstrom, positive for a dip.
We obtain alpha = 0.62 angstrom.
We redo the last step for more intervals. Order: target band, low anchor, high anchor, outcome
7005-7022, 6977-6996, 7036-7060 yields -0.1 angstrom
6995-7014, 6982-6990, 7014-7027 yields 0.0 angstrom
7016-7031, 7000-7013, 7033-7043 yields 0.0 angstrom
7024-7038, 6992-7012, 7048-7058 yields 0.2 angstrom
